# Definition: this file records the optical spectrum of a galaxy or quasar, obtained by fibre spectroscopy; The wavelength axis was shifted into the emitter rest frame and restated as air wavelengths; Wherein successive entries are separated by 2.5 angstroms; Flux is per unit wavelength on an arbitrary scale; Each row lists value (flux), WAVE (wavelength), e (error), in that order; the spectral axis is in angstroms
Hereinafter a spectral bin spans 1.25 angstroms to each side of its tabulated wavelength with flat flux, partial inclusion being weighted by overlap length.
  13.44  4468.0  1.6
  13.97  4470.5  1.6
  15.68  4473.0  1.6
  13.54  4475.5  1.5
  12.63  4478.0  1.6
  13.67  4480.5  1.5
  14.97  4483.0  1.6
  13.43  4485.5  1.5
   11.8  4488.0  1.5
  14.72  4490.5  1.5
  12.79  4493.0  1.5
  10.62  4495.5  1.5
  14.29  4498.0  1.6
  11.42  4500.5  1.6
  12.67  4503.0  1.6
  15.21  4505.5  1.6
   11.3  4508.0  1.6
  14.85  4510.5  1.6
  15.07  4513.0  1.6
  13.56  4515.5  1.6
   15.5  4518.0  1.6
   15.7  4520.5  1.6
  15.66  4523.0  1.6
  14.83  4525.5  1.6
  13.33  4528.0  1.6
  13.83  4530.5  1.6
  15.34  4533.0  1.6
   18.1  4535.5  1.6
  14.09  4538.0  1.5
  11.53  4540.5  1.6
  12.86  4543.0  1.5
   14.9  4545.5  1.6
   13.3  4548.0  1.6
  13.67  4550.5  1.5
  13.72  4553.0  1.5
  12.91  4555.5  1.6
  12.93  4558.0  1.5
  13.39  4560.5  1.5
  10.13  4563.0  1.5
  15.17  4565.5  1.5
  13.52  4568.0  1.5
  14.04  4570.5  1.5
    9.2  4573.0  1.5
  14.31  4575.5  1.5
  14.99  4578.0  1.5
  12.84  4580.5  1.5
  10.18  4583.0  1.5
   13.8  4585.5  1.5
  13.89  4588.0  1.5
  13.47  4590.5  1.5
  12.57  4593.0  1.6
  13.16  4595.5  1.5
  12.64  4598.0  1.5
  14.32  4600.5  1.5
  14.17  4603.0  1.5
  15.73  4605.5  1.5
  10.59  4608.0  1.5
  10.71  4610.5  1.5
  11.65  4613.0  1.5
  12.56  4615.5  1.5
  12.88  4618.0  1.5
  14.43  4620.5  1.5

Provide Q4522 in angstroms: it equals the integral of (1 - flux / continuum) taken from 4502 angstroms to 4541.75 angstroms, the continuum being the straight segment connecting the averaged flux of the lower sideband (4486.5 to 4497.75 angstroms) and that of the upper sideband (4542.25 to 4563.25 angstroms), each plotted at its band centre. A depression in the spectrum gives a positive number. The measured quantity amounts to -4.5 angstroms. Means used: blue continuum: 12.7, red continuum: 13.2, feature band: 14.4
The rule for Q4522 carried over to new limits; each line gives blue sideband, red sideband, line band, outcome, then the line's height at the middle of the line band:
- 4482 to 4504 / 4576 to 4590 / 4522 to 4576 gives -2.22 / 13.1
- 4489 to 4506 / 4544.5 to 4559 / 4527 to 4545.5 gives -1.13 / 13.4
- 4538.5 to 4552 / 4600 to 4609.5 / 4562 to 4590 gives 1.02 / 13.4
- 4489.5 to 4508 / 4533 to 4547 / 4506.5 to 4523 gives -1.13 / 13.5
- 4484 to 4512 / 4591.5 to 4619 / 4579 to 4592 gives -0.01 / 12.9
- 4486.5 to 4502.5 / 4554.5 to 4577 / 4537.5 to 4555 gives -0.80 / 12.8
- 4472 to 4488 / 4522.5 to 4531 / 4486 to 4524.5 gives 1.15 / 14.1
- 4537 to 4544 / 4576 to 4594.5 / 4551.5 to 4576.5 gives 0.10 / 13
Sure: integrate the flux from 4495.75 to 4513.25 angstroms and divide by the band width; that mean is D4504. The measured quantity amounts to 13.3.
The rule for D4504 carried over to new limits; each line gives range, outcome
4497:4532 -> 14.1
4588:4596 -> 13.2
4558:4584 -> 12.8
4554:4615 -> 12.9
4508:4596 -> 13.7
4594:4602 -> 13.4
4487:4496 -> 12.7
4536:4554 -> 13.6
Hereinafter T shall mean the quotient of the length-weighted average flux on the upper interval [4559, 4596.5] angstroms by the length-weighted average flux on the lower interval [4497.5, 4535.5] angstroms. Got 0.9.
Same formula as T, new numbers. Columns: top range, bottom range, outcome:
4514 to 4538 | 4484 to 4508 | 1.16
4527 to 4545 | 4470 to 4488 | 1.03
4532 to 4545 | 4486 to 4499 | 1.12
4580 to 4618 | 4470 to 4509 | 0.96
